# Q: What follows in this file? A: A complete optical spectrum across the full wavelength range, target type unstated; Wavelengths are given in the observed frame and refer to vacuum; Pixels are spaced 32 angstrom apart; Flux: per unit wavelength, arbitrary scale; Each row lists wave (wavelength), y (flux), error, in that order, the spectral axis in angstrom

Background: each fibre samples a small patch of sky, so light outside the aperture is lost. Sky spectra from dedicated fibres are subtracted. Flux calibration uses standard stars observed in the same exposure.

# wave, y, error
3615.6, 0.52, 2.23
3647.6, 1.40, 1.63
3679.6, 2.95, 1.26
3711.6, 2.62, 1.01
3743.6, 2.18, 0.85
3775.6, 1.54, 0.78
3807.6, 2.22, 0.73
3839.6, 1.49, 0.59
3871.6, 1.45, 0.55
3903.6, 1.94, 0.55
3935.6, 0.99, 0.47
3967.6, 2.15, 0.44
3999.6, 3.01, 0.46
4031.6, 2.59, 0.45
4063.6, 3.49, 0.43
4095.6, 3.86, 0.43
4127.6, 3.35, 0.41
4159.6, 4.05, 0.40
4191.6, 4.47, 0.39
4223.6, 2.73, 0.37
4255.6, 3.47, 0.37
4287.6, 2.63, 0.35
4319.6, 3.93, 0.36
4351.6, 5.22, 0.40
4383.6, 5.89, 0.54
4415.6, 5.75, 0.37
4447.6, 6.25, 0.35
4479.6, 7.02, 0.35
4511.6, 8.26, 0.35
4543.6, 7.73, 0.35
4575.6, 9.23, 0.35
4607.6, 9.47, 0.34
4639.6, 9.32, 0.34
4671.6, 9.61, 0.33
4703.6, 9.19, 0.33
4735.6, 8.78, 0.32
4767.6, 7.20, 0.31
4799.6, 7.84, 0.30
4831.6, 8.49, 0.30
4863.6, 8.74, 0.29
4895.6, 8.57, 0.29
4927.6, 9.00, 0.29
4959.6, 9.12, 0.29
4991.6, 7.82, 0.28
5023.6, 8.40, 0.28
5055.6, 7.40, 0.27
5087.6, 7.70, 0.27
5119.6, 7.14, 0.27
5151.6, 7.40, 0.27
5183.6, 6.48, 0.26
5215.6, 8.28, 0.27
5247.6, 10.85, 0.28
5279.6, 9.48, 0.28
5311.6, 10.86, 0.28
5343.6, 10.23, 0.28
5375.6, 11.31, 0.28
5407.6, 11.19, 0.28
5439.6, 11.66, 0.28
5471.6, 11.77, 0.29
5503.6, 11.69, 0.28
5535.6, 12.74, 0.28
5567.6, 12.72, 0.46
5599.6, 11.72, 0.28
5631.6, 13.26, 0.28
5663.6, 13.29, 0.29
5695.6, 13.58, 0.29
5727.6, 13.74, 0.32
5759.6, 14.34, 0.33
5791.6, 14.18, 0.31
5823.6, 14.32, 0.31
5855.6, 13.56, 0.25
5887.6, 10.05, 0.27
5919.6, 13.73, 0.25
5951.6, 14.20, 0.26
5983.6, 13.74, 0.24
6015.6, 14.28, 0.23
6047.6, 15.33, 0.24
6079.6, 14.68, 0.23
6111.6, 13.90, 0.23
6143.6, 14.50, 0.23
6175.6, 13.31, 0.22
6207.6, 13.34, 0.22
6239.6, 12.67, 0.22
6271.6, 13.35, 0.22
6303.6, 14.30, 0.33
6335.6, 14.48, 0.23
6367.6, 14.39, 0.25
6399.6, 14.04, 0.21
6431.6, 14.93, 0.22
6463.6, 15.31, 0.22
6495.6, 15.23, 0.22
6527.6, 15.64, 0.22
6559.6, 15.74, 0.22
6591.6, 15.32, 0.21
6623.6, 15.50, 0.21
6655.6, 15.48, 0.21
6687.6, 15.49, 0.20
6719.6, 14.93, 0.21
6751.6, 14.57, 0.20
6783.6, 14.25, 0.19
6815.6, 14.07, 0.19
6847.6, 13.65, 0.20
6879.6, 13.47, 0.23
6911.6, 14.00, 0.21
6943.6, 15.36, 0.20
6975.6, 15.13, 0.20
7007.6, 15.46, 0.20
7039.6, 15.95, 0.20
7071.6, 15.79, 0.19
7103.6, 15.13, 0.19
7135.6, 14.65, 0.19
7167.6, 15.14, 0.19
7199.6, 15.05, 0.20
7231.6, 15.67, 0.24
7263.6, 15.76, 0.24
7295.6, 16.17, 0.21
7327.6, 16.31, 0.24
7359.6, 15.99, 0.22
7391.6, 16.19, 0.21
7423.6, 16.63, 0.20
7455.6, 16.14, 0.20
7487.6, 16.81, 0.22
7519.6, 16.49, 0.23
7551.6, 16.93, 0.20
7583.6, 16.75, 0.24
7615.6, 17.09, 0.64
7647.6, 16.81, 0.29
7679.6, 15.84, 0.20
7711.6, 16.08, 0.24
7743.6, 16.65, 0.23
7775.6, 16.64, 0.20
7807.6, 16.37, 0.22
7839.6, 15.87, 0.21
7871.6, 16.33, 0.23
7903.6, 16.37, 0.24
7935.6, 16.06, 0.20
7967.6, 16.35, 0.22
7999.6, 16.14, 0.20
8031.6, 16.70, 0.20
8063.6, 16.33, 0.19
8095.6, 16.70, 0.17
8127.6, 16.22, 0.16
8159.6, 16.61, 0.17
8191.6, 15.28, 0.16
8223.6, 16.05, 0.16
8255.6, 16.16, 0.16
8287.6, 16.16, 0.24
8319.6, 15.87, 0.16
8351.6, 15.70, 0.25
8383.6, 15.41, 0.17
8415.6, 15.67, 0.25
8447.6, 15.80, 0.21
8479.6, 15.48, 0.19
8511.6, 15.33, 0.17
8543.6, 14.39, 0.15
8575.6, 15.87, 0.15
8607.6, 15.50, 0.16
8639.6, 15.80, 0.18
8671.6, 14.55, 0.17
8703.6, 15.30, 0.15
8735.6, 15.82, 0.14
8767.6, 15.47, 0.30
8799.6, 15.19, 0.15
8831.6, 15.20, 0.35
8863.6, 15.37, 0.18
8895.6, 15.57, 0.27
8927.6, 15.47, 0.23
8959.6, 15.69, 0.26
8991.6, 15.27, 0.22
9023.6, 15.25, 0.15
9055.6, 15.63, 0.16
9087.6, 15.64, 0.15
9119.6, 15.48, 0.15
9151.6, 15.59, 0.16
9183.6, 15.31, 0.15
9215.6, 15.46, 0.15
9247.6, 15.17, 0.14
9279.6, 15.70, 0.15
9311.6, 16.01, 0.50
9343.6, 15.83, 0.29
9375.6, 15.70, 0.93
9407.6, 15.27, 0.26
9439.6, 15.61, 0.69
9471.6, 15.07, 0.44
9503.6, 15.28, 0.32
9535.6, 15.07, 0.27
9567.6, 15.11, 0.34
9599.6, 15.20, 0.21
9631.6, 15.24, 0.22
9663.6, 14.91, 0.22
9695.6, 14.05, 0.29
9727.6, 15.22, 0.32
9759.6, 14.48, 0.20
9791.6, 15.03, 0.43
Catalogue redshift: 0.00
